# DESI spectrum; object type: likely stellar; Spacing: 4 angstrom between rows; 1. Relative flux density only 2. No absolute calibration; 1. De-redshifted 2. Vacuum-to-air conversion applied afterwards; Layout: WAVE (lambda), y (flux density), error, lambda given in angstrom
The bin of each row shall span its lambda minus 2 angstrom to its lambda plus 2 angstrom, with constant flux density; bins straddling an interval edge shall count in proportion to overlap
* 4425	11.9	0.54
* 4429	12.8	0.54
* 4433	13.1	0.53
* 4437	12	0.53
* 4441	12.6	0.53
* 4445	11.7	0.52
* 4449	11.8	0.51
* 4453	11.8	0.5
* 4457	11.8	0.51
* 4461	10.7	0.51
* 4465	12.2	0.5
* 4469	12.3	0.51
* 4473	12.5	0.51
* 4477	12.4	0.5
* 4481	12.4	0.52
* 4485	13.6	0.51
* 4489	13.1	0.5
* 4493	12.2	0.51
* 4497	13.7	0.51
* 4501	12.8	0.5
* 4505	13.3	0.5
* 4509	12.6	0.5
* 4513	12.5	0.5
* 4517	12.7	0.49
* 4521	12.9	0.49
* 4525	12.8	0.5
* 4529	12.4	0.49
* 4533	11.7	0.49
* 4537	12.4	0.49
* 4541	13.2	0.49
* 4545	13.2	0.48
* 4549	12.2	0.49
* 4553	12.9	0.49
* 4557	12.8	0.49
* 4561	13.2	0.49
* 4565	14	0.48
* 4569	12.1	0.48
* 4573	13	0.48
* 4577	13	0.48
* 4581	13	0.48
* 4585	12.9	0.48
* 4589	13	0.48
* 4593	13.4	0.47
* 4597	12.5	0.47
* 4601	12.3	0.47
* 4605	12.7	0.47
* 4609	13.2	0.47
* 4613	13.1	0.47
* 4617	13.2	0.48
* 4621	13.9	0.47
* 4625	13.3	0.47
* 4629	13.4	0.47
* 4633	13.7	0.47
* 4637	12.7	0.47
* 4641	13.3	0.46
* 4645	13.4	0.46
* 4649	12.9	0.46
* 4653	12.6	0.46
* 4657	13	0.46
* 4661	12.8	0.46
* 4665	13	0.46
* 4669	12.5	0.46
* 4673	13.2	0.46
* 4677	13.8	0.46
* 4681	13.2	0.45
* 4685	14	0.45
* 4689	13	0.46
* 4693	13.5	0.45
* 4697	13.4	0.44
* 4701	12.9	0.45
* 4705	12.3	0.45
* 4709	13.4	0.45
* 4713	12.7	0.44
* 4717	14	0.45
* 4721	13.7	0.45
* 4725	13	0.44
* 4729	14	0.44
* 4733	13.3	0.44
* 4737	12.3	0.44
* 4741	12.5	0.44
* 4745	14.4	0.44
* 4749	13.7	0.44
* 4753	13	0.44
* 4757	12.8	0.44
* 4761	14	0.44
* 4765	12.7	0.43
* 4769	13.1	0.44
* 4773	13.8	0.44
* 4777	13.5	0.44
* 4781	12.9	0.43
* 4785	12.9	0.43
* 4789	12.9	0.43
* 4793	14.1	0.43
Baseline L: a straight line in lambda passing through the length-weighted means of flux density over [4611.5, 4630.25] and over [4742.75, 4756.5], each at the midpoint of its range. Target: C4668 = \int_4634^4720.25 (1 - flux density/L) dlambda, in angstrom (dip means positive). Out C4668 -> 2.13 angstrom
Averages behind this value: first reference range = 13.4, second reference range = 13.6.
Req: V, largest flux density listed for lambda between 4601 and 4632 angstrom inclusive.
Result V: 13.9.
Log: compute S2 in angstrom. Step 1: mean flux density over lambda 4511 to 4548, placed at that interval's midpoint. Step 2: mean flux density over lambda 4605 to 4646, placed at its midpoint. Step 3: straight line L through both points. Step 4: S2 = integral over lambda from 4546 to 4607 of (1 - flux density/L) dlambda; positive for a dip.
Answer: 0.4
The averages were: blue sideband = 12.6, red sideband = 13.3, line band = 12.9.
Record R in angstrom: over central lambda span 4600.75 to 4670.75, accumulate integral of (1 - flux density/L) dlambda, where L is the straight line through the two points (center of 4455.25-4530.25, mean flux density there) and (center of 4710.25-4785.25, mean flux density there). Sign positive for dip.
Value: -0.5 angstrom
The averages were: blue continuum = 12.6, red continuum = 13.3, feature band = 13.1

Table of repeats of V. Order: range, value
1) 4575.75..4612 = 13.4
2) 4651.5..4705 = 14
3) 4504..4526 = 13.3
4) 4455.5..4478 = 12.5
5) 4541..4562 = 13.2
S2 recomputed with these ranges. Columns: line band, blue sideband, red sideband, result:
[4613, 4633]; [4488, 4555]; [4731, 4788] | -0.78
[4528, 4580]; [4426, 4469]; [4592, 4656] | -0.43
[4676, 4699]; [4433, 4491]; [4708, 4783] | -0.68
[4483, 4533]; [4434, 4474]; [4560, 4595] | -1.61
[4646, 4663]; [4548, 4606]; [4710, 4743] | 0.24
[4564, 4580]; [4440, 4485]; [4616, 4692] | -0.30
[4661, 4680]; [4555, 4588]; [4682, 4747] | 0.14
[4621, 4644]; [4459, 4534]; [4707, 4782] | -0.64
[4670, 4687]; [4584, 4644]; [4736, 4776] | -0.40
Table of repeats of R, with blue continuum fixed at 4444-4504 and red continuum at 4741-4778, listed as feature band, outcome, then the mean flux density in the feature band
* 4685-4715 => 0.19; 13.1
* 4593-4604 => 0.17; 12.6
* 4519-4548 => -0.15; 12.6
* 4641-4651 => -0.15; 13.2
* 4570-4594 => -0.46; 13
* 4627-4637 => -0.35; 13.4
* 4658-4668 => 0.13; 12.9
